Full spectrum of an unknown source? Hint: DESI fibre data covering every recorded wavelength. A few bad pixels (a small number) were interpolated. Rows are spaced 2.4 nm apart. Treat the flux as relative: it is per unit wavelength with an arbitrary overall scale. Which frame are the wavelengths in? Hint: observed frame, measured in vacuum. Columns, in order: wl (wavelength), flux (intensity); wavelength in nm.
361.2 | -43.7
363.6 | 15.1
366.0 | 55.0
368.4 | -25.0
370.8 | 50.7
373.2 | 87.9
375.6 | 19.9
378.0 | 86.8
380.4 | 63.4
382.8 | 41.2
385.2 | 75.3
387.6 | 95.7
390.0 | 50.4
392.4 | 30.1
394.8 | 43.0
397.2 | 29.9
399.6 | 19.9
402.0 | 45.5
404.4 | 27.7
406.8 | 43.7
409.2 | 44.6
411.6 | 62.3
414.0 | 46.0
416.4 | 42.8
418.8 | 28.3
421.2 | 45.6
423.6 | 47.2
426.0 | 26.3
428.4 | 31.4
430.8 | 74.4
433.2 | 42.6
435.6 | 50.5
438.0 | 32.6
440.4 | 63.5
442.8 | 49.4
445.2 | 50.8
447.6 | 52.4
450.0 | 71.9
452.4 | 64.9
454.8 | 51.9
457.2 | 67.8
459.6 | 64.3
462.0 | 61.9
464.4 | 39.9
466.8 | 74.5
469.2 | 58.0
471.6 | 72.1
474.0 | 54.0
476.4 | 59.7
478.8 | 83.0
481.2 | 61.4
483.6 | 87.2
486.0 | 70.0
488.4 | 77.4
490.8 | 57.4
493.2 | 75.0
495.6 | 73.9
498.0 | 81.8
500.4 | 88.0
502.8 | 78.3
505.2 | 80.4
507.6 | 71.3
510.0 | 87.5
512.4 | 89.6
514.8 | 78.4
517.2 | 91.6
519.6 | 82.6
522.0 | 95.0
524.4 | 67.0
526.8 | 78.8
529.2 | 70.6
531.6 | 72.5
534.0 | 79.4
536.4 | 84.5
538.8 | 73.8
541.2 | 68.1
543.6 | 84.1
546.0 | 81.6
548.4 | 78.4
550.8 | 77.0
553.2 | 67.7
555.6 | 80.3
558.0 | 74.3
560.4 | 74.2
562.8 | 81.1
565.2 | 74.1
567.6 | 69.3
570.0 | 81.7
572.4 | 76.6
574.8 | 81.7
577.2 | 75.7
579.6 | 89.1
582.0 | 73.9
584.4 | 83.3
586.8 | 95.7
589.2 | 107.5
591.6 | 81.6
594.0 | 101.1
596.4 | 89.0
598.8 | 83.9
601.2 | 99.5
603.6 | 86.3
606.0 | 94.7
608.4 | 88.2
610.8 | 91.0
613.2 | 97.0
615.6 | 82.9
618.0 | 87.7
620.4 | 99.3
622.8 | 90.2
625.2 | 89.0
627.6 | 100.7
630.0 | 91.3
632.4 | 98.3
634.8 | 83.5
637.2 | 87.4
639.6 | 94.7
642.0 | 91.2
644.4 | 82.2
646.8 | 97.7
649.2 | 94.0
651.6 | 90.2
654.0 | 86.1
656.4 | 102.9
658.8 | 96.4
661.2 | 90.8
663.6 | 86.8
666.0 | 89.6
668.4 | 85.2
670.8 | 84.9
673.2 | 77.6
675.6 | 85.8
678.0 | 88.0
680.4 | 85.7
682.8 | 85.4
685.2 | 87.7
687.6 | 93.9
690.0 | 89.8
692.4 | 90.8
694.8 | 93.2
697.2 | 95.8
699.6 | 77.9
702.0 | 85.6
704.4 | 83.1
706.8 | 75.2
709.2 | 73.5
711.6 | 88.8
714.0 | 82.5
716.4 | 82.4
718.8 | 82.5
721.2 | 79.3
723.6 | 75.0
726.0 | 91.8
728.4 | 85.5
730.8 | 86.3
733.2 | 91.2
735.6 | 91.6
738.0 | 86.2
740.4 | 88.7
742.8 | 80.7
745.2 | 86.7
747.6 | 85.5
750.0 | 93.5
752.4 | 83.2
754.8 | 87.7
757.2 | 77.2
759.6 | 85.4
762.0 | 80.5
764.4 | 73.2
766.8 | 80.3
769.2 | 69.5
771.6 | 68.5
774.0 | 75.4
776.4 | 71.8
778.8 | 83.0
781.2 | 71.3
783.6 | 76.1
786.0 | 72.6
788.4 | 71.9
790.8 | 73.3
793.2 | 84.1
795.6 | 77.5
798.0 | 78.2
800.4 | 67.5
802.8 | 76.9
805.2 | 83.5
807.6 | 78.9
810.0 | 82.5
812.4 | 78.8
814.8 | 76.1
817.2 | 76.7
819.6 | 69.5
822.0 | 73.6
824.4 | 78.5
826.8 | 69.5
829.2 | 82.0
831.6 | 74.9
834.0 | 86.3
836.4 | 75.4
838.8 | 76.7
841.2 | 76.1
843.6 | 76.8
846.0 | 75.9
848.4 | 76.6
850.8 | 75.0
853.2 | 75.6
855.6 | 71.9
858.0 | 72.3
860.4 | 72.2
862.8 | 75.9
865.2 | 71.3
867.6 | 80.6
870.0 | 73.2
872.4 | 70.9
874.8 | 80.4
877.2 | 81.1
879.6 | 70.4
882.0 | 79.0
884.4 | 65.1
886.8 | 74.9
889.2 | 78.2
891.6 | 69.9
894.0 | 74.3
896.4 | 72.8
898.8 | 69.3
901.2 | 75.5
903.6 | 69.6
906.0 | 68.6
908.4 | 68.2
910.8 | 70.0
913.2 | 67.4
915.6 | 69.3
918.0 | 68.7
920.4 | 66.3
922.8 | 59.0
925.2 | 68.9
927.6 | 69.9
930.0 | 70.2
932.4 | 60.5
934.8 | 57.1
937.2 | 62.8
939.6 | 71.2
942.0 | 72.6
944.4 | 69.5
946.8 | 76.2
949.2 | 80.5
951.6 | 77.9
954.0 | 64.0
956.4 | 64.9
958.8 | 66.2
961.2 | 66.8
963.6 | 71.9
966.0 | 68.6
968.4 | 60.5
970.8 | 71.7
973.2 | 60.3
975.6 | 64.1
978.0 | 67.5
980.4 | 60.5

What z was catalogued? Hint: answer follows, 0.079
